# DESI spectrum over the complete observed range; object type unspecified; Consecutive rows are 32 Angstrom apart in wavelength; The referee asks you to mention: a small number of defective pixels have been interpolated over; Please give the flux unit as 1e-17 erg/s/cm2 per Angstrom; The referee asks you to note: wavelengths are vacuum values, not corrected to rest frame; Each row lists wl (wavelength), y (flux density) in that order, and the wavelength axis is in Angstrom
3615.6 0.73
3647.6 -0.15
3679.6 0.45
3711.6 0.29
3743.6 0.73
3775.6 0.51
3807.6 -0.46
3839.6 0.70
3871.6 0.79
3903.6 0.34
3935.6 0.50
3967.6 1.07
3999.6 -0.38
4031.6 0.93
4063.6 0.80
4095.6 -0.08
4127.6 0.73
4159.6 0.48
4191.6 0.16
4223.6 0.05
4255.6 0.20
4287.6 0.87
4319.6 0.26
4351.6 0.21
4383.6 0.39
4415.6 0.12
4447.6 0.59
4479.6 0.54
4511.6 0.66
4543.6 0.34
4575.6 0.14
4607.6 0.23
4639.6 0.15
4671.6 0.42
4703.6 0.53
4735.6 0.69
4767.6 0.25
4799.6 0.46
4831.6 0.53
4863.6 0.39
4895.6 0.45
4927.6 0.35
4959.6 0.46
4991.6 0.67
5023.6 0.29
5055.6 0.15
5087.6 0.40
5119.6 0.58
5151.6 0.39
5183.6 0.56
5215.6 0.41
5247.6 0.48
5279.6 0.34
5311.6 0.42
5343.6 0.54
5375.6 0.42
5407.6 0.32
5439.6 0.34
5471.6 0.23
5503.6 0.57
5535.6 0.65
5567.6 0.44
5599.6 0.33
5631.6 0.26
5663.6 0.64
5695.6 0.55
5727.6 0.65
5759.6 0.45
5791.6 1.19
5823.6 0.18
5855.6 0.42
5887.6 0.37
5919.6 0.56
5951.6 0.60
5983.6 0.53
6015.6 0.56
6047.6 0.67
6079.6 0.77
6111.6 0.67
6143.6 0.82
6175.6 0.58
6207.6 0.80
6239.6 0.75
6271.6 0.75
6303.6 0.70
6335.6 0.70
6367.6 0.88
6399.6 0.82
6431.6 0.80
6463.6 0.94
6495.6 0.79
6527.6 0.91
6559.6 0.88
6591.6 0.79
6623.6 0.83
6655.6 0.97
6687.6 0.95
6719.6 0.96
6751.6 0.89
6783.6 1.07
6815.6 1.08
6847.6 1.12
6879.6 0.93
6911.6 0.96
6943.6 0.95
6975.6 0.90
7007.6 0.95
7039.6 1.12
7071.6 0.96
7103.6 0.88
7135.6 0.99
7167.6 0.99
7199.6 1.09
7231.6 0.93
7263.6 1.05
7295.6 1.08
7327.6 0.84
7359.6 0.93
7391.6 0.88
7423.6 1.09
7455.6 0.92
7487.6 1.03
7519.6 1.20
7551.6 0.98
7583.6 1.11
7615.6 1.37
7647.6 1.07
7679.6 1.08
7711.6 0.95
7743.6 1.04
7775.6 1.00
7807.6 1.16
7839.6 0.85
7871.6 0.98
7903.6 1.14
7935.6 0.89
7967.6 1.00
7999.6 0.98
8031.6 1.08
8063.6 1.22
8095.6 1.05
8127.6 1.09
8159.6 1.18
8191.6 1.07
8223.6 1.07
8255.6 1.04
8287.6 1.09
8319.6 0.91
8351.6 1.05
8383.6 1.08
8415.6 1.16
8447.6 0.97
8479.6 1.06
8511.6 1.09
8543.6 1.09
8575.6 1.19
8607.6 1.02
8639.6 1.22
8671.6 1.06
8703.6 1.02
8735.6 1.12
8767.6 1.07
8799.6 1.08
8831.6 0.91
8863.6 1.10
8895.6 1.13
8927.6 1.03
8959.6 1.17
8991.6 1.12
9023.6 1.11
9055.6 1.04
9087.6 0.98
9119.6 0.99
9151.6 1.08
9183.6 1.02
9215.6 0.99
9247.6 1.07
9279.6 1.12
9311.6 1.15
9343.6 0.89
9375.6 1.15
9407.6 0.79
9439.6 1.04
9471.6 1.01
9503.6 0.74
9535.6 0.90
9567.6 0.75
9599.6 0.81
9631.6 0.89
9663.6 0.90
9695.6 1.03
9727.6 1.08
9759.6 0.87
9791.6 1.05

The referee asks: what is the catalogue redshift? 0.517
